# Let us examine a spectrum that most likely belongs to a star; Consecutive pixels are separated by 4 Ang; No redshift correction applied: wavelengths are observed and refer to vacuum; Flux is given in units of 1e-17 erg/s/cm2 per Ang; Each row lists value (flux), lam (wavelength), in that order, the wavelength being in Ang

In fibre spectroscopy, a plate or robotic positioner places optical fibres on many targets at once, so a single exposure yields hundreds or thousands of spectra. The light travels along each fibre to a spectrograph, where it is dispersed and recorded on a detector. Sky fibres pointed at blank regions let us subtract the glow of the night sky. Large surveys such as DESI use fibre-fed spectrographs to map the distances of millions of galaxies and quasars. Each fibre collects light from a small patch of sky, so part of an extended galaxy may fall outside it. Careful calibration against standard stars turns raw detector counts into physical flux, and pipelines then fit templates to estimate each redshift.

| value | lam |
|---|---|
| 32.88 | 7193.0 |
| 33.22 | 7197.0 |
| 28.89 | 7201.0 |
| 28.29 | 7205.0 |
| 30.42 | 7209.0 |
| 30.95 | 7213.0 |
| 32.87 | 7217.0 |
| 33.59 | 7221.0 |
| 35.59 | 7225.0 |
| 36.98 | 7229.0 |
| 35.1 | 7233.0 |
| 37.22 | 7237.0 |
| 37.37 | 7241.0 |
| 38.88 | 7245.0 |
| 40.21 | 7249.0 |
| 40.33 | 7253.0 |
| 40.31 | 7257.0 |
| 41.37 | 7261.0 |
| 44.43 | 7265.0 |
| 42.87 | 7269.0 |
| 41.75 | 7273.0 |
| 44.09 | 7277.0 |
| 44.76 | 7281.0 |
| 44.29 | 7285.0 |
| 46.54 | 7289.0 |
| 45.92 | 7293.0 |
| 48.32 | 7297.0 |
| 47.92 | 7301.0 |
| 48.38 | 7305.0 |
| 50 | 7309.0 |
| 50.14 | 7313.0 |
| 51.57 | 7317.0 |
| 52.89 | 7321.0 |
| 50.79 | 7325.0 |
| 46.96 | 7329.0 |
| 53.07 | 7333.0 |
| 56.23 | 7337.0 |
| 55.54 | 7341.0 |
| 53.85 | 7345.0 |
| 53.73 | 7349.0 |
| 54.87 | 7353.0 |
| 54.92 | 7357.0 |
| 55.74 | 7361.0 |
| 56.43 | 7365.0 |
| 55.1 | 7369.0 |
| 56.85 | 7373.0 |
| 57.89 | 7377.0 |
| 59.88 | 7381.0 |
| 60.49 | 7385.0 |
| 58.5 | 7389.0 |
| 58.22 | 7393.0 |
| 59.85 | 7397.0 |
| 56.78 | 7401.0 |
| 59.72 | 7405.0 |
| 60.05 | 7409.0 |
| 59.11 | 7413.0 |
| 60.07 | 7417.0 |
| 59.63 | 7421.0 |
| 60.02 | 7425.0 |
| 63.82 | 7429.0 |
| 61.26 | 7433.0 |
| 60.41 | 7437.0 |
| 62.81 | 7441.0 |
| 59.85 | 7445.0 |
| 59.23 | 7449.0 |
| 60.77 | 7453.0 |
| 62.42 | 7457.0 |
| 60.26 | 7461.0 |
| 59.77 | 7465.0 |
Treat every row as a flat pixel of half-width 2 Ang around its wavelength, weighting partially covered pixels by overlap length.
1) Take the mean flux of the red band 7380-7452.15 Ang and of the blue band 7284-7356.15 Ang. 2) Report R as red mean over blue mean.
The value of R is 1.2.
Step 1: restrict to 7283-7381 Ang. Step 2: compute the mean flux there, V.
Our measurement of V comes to 52.2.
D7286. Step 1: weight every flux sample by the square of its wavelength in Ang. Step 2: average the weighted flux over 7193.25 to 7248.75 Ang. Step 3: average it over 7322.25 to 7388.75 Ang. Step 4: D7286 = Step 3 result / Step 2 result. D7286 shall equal 1.69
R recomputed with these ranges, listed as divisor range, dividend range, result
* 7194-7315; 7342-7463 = 1.47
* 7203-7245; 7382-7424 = 1.74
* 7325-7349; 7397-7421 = 1.12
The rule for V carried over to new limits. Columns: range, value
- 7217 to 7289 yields 39.9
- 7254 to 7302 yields 44.2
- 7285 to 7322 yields 48.7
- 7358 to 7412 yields 58.1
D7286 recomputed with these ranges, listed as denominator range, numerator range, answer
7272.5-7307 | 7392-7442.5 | 1.36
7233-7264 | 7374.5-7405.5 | 1.56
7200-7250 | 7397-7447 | 1.85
